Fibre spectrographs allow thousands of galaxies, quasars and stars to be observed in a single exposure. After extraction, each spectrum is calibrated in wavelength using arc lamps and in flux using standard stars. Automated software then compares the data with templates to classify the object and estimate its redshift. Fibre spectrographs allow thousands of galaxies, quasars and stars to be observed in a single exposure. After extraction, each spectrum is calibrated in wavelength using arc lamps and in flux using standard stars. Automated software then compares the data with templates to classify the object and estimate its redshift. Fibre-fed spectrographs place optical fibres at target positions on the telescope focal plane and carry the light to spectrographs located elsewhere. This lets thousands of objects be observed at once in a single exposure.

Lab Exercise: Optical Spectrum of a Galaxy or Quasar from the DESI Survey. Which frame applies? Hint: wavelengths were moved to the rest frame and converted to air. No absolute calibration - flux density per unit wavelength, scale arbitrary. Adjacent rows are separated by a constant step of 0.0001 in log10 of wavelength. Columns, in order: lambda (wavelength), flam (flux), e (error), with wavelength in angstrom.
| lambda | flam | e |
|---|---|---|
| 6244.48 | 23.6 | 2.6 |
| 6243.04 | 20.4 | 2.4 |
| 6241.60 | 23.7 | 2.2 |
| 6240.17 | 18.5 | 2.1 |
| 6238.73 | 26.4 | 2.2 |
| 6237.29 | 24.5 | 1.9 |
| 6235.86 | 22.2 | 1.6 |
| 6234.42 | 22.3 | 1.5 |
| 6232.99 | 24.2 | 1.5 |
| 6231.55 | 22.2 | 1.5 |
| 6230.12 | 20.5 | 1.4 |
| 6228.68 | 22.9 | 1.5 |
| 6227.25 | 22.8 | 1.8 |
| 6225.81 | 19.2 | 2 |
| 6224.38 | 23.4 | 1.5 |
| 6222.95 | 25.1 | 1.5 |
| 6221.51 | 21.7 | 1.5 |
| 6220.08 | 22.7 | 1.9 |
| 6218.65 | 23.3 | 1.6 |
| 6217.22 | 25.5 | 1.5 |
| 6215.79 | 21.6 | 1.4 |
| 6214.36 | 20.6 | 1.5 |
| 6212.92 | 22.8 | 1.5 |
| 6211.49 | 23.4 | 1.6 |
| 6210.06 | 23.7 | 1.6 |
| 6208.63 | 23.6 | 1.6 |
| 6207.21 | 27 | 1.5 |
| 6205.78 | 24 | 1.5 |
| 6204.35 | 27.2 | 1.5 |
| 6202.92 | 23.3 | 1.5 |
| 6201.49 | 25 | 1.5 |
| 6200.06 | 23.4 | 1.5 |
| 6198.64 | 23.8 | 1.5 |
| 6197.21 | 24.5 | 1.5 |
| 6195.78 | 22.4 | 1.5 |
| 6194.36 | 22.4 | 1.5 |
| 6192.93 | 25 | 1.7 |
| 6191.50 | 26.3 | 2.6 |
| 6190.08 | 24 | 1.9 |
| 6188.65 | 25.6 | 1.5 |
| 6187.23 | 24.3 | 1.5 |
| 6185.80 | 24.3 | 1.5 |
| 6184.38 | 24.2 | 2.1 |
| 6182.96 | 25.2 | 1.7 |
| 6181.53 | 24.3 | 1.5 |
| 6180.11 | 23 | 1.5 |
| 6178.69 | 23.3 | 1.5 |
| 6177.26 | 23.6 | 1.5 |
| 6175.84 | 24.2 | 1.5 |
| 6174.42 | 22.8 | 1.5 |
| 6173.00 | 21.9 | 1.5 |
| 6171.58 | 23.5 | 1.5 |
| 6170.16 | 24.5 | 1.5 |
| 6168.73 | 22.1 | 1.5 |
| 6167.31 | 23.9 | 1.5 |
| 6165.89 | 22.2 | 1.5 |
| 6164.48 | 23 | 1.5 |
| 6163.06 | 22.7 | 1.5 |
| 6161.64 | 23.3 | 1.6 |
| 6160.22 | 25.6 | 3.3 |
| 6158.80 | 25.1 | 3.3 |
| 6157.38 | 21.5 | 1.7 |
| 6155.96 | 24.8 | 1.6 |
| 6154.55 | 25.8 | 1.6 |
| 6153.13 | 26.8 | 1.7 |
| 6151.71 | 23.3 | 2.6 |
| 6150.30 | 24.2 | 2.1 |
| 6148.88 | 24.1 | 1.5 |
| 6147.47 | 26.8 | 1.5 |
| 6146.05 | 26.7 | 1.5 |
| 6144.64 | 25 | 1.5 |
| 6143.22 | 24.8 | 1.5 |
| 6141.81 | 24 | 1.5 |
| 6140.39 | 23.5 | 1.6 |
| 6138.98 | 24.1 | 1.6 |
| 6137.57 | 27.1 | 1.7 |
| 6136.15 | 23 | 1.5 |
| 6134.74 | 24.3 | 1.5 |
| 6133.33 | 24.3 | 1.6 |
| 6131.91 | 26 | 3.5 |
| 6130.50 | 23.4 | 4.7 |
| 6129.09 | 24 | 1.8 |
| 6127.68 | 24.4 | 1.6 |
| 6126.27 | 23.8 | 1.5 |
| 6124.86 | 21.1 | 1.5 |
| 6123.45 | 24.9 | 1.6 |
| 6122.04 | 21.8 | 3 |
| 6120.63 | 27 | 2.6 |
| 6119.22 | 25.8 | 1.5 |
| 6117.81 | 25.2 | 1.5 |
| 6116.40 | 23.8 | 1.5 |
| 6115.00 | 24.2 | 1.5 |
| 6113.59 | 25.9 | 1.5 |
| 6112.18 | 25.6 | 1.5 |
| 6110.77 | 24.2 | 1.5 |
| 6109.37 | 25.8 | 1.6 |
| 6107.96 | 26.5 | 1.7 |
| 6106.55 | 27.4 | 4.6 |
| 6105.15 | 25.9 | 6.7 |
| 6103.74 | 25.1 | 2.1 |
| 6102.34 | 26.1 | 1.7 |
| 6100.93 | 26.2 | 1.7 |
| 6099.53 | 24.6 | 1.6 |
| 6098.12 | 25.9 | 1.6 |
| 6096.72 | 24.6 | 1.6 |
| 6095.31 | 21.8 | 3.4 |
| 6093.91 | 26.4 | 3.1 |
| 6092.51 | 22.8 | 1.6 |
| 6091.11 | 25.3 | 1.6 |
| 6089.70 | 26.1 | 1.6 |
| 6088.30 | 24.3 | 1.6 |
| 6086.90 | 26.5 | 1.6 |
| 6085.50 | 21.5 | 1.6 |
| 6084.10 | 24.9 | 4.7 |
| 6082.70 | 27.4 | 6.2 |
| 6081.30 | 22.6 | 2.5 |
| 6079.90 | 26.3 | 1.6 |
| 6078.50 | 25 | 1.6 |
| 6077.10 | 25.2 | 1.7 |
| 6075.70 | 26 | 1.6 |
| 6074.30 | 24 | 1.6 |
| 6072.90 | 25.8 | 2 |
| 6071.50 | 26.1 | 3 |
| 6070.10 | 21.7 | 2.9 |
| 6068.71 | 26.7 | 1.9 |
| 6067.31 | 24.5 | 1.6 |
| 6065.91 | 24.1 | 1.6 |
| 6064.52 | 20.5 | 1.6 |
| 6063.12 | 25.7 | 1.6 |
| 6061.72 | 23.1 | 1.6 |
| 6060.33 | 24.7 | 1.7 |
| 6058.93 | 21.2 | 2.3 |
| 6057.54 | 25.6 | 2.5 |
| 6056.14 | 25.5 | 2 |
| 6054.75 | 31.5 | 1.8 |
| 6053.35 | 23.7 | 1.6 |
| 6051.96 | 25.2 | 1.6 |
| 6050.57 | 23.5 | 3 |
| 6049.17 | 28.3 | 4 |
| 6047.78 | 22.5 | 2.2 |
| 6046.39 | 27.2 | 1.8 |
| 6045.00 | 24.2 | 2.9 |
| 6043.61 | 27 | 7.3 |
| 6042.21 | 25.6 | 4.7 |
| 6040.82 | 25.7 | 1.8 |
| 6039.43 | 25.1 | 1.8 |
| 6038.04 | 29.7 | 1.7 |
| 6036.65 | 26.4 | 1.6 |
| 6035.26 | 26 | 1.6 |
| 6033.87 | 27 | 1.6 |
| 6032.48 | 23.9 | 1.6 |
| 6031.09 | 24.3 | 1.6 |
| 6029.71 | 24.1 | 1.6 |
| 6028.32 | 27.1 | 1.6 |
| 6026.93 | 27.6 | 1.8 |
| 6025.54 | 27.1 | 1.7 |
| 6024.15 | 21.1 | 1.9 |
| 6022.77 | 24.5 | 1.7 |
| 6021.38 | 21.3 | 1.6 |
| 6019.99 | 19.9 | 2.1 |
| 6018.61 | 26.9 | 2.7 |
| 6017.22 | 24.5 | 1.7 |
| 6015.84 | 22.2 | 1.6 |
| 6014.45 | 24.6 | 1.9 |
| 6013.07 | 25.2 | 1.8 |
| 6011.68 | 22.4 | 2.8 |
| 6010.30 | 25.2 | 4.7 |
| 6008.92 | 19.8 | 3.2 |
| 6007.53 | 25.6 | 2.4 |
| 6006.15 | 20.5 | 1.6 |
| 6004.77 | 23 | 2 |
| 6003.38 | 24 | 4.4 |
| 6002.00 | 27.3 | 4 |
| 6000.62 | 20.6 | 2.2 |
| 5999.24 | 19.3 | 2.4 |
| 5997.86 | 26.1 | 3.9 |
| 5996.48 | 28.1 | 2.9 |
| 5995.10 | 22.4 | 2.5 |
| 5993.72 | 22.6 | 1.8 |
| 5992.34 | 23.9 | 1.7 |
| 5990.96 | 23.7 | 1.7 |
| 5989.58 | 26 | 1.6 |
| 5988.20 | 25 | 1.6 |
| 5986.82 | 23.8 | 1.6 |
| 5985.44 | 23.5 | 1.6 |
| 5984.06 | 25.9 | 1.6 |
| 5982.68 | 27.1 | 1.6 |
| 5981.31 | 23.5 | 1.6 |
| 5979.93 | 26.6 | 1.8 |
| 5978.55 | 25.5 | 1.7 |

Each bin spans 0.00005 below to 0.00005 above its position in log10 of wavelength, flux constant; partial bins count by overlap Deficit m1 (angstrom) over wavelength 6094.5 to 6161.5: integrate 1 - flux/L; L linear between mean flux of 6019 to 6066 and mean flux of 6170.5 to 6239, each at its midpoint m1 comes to -1.4 angstrom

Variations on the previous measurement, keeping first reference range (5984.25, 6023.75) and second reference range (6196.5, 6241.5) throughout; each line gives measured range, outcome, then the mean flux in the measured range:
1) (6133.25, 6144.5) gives -0.48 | 24.4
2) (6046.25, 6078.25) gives -1.76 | 24.8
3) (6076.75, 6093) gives -0.92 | 24.8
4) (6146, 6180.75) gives -0.78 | 23.9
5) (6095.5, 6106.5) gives -0.91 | 25.4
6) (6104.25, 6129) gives -1.50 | 24.9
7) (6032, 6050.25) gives -1.88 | 26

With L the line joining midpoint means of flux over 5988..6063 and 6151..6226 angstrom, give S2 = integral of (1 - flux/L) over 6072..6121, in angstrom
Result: -1.9 angstrom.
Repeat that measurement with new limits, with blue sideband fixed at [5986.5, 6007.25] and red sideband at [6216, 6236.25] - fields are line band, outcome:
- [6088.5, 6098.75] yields -0.6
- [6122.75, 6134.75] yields -0.4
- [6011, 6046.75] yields -2.1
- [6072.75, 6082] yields -0.6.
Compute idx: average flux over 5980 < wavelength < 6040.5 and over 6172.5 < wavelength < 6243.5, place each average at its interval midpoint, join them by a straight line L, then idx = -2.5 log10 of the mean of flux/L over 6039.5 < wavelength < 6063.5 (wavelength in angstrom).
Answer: -0.05 mag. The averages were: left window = 24.4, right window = 23.5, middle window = 25.3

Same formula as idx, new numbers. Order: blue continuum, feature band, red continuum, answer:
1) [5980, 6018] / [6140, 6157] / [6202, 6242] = -0.07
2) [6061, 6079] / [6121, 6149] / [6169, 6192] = -0.01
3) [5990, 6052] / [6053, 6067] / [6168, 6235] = -0.01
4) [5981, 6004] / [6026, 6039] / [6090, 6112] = -0.07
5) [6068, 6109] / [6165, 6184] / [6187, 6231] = 0.03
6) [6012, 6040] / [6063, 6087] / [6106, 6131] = 0.01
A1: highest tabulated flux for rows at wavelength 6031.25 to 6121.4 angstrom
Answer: 31.5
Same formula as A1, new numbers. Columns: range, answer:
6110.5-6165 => 27.1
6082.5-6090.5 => 27.4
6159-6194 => 26.3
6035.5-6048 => 29.7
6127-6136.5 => 26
